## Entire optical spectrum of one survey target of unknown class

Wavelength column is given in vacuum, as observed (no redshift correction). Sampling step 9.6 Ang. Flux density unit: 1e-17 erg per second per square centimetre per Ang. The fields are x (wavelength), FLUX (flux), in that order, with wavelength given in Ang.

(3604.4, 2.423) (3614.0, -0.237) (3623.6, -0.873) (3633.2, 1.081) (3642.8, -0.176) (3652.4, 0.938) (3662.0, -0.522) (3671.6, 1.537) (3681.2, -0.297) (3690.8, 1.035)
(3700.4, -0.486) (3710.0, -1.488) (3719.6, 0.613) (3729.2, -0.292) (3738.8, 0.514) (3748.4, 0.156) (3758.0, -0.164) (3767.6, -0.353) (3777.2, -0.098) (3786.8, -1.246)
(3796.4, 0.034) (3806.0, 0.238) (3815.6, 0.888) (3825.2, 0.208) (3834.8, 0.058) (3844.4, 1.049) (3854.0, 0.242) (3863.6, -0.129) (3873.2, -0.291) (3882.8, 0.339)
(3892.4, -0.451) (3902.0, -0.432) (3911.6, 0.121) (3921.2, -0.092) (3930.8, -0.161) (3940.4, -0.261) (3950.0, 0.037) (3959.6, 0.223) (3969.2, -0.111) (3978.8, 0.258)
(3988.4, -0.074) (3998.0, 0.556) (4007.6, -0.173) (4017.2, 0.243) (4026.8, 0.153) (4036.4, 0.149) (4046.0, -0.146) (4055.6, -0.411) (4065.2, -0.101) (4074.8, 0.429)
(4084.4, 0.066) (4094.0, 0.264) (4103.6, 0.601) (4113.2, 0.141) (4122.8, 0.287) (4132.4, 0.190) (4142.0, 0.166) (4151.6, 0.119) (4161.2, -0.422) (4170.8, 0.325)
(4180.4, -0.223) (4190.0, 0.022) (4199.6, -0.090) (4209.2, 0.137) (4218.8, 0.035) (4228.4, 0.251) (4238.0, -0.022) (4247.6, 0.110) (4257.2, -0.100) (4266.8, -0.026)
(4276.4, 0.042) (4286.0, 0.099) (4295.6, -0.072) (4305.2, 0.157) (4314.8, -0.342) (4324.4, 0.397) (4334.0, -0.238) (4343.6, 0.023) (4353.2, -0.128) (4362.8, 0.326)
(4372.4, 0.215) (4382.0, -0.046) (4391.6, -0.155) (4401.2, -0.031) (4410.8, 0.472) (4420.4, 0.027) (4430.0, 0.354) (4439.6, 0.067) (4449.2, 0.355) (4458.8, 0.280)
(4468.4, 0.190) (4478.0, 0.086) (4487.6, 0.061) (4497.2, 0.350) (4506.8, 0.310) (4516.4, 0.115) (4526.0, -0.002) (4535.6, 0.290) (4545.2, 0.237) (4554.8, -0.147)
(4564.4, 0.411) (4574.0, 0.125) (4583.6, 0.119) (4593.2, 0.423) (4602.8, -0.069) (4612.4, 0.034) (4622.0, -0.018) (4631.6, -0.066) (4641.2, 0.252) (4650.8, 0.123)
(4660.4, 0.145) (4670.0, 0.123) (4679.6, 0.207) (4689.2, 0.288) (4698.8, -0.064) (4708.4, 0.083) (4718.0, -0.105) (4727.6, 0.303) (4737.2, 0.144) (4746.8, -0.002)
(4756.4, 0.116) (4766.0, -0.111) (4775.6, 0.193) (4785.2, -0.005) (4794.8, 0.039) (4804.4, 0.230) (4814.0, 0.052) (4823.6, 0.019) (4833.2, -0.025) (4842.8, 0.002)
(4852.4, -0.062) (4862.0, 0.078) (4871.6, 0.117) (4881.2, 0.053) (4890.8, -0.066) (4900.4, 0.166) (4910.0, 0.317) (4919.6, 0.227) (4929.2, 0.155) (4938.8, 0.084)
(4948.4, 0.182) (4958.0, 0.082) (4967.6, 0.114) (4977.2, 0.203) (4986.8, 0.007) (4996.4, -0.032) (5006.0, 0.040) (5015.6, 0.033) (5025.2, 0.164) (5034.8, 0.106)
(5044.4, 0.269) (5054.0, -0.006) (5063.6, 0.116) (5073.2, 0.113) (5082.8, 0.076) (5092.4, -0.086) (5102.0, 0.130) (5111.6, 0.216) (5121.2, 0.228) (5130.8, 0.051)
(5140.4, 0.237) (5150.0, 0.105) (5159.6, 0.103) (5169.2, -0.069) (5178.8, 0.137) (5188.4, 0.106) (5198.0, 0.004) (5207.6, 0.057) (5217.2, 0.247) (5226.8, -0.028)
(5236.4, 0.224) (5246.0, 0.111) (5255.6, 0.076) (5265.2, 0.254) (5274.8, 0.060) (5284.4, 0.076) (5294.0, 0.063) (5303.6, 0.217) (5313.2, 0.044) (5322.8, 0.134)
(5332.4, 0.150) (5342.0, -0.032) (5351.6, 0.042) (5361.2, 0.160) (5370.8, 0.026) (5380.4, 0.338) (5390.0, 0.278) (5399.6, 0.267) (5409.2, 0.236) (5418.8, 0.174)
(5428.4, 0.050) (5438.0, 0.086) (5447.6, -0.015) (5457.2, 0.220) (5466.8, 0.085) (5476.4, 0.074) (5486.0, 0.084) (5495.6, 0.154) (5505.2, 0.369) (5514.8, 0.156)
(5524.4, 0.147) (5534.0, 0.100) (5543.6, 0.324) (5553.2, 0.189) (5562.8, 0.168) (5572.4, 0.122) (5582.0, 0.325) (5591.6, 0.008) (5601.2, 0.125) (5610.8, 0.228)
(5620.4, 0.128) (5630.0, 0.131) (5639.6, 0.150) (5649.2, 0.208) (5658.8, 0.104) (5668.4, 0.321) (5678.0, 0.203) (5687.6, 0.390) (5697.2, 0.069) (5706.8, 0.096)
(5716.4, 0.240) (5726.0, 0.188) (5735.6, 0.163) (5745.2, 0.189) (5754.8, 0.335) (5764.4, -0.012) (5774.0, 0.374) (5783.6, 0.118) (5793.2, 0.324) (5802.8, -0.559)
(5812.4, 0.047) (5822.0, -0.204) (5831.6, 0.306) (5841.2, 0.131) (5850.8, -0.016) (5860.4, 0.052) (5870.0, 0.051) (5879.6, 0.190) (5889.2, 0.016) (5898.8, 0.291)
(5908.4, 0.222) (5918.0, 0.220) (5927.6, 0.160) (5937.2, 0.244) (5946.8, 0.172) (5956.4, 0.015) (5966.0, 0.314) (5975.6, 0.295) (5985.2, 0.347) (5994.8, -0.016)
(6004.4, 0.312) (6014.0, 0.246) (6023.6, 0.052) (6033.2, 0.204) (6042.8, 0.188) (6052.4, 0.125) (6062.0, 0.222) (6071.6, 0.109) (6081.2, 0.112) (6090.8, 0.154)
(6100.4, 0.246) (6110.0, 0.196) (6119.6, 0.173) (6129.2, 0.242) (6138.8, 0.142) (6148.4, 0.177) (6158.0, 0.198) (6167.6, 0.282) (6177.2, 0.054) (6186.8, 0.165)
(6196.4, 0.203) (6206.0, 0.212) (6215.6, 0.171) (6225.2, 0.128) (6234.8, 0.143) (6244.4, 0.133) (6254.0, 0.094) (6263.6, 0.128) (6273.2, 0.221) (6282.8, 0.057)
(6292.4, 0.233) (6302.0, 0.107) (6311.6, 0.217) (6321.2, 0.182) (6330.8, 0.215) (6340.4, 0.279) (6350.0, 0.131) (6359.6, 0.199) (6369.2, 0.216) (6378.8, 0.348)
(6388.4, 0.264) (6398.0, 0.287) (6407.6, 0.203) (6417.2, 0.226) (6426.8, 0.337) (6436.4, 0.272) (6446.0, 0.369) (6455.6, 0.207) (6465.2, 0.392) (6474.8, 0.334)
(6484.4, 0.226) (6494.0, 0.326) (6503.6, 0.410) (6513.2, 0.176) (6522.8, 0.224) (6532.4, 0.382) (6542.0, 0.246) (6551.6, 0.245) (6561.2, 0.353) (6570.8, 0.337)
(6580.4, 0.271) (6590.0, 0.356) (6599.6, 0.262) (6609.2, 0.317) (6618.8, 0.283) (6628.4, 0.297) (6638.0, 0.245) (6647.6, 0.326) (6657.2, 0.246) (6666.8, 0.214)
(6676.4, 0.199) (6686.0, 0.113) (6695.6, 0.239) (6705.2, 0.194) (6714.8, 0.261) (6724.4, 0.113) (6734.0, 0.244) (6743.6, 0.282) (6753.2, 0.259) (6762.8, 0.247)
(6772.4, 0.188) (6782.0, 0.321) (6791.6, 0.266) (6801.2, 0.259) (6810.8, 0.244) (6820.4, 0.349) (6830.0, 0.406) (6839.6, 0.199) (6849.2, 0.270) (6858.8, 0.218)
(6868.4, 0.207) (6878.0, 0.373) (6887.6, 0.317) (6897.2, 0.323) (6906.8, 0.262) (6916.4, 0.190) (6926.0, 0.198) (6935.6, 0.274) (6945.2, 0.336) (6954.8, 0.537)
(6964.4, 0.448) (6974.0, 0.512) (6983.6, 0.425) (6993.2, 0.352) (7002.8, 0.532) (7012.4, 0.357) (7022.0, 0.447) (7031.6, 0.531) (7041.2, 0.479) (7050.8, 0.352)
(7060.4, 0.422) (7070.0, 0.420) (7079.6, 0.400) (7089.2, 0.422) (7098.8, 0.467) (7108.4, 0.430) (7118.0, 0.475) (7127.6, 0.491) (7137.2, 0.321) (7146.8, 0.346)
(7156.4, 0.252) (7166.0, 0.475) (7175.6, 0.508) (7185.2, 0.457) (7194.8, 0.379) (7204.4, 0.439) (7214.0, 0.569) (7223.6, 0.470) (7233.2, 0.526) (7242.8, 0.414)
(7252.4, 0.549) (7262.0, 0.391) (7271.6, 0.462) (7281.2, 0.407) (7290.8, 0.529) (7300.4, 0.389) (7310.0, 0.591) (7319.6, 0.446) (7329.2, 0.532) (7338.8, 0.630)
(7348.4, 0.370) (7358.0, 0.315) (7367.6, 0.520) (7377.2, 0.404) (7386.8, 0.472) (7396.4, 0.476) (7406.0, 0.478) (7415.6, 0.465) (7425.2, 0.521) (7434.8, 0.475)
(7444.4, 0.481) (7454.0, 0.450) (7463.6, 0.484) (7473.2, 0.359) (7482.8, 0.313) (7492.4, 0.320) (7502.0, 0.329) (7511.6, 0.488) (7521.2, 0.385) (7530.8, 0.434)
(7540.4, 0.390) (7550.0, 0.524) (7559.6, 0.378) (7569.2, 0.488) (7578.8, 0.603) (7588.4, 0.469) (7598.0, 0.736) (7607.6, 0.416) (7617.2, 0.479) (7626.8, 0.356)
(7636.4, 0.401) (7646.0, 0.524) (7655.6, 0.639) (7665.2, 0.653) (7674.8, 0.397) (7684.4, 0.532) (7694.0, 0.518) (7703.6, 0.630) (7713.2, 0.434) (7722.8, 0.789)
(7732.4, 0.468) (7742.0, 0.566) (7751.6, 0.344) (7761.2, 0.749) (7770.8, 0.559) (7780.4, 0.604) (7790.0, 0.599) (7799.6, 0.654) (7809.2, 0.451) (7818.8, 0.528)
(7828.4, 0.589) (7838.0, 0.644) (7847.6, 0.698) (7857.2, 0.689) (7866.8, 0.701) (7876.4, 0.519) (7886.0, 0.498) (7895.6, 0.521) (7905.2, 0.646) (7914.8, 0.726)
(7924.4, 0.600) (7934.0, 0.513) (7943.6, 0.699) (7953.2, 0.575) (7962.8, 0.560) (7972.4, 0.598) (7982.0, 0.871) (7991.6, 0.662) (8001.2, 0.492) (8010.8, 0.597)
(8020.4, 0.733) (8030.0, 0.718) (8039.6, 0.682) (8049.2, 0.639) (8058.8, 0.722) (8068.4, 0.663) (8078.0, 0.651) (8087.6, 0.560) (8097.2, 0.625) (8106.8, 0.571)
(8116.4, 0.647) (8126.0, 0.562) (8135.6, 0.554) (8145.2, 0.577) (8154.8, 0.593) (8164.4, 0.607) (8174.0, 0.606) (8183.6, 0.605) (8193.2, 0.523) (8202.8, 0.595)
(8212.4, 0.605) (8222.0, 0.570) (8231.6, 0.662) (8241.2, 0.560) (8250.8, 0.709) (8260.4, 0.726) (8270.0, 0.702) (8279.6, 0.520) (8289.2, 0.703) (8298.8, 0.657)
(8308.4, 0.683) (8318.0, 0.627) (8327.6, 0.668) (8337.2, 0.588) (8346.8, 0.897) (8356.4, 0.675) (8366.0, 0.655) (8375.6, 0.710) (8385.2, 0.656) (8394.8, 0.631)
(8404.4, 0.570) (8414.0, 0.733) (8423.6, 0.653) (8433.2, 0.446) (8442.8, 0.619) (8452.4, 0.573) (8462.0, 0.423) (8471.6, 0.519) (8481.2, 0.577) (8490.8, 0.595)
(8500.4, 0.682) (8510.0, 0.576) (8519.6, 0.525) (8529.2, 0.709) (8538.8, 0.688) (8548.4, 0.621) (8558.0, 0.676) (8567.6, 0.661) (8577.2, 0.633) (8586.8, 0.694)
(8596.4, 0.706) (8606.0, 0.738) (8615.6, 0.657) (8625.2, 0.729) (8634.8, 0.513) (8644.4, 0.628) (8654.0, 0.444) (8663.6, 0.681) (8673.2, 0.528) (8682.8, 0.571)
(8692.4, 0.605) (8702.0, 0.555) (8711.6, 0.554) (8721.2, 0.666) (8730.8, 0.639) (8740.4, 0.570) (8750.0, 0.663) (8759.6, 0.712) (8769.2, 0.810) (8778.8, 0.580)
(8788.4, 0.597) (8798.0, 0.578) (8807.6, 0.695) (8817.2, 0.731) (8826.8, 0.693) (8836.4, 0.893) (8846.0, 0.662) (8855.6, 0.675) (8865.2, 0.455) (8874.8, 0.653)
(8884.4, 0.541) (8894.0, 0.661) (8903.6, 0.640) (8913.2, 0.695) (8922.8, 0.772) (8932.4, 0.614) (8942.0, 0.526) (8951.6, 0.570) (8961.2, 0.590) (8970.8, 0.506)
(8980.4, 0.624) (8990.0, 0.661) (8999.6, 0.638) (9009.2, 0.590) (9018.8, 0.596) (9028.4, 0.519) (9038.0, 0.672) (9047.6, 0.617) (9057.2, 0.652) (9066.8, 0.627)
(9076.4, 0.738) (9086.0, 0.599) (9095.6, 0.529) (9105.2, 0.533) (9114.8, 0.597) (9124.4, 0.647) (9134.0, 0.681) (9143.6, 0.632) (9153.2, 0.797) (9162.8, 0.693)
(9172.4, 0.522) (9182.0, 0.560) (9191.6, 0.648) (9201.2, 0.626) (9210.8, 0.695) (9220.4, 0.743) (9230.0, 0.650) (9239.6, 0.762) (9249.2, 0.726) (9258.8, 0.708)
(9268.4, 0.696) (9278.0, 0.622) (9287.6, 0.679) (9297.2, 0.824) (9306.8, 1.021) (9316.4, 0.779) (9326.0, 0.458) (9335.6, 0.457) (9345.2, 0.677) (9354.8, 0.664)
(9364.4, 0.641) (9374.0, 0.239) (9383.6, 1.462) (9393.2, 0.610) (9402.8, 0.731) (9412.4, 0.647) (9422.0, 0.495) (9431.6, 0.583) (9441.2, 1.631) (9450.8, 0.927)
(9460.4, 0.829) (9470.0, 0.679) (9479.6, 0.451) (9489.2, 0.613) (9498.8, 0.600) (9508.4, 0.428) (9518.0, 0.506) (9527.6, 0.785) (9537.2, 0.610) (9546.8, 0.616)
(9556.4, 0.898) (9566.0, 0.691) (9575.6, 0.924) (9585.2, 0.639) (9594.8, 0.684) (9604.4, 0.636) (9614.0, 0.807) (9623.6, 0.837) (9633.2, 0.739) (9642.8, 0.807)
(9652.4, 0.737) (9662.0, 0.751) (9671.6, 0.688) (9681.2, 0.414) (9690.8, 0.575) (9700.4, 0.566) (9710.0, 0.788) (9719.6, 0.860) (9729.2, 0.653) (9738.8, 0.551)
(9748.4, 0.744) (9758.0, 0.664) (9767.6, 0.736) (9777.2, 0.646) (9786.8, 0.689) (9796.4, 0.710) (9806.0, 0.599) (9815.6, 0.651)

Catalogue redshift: 0.74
